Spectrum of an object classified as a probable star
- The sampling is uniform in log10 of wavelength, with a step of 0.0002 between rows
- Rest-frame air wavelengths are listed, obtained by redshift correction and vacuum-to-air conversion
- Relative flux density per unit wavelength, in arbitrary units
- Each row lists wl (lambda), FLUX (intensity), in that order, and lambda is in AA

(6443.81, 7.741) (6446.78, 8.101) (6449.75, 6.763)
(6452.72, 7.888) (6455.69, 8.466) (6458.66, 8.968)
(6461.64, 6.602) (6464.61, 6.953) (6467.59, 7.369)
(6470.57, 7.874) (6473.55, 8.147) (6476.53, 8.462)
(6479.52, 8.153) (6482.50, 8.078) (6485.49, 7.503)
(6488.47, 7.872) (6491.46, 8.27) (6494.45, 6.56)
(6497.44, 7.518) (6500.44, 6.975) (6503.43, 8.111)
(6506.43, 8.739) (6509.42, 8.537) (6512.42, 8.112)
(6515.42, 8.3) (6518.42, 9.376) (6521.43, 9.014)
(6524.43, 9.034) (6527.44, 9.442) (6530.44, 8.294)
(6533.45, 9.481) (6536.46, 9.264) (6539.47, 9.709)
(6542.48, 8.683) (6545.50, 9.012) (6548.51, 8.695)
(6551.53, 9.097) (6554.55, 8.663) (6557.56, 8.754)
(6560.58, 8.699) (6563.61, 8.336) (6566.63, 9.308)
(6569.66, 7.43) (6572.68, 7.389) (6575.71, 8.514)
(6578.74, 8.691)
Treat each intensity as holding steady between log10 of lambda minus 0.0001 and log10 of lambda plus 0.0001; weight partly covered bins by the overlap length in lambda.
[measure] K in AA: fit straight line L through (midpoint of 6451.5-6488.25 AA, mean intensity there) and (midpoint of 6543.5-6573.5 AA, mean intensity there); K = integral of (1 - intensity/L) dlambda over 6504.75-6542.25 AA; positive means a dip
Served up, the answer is -2.9 AA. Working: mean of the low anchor 7.87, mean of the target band 8.93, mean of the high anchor 8.57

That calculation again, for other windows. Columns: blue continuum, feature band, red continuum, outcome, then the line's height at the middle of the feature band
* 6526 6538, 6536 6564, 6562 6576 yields -0.8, 8.66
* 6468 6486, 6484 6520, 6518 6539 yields 2.4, 8.57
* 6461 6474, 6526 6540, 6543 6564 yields -1.3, 8.44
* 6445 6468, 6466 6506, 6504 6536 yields 2.0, 8.2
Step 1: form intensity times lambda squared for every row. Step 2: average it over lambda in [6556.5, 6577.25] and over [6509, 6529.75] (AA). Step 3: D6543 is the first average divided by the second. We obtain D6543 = 0.96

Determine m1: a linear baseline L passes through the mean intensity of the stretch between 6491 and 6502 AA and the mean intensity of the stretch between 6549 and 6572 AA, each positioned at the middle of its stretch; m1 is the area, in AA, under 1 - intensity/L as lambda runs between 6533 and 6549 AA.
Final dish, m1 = -1.9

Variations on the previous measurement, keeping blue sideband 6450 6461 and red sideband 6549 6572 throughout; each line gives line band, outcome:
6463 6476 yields 0.8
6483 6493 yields 0.4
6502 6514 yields 0.0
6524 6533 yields -0.6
